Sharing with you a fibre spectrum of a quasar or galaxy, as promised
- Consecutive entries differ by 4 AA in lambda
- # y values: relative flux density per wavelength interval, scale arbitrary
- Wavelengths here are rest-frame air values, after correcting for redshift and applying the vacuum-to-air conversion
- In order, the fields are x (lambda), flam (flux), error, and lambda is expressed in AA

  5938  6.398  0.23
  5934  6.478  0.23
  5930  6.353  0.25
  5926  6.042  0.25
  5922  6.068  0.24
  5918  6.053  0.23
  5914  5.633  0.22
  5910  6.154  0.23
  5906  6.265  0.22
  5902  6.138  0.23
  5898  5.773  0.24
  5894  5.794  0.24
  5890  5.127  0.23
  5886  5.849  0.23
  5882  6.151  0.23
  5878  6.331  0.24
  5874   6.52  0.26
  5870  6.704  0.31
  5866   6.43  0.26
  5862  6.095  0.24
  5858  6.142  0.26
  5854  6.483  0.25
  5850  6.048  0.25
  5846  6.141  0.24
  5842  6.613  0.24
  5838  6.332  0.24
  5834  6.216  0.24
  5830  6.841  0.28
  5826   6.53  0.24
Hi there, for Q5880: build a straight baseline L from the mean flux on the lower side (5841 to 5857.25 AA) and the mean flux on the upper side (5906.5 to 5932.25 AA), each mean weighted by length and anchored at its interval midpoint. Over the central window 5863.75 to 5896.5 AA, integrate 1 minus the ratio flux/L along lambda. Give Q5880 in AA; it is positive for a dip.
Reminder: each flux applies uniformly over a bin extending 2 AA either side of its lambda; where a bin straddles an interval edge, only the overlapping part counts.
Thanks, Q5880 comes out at 0.5 AA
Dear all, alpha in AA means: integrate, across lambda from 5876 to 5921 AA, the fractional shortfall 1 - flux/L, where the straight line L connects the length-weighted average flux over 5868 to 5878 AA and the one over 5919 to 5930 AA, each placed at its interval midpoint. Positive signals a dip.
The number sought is 2.8 AA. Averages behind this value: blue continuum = 6.56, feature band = 5.94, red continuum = 6.11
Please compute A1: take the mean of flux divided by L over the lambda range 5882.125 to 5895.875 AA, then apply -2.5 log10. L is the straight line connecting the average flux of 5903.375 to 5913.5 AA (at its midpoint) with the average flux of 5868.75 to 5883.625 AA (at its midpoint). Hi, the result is 0.116 mag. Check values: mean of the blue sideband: 6.42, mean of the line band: 5.66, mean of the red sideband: 6.12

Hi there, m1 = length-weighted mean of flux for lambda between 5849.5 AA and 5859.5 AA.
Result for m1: 6.25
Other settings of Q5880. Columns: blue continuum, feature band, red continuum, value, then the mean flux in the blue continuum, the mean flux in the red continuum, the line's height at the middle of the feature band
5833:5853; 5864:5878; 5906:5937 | -0.7 AA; 6.28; 6.13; 6.23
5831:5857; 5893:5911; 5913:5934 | 0.4 AA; 6.32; 6.09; 6.15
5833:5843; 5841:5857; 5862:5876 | 0.3 AA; 6.38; 6.49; 6.42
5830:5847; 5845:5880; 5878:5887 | -0.6 AA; 6.4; 6.09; 6.23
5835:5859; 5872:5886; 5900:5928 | -0.2 AA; 6.3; 6.05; 6.18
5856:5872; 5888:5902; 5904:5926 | 1.2 AA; 6.34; 6.04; 6.16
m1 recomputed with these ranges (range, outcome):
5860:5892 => 6.15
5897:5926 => 6.02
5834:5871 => 6.32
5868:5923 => 6.04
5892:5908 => 5.99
